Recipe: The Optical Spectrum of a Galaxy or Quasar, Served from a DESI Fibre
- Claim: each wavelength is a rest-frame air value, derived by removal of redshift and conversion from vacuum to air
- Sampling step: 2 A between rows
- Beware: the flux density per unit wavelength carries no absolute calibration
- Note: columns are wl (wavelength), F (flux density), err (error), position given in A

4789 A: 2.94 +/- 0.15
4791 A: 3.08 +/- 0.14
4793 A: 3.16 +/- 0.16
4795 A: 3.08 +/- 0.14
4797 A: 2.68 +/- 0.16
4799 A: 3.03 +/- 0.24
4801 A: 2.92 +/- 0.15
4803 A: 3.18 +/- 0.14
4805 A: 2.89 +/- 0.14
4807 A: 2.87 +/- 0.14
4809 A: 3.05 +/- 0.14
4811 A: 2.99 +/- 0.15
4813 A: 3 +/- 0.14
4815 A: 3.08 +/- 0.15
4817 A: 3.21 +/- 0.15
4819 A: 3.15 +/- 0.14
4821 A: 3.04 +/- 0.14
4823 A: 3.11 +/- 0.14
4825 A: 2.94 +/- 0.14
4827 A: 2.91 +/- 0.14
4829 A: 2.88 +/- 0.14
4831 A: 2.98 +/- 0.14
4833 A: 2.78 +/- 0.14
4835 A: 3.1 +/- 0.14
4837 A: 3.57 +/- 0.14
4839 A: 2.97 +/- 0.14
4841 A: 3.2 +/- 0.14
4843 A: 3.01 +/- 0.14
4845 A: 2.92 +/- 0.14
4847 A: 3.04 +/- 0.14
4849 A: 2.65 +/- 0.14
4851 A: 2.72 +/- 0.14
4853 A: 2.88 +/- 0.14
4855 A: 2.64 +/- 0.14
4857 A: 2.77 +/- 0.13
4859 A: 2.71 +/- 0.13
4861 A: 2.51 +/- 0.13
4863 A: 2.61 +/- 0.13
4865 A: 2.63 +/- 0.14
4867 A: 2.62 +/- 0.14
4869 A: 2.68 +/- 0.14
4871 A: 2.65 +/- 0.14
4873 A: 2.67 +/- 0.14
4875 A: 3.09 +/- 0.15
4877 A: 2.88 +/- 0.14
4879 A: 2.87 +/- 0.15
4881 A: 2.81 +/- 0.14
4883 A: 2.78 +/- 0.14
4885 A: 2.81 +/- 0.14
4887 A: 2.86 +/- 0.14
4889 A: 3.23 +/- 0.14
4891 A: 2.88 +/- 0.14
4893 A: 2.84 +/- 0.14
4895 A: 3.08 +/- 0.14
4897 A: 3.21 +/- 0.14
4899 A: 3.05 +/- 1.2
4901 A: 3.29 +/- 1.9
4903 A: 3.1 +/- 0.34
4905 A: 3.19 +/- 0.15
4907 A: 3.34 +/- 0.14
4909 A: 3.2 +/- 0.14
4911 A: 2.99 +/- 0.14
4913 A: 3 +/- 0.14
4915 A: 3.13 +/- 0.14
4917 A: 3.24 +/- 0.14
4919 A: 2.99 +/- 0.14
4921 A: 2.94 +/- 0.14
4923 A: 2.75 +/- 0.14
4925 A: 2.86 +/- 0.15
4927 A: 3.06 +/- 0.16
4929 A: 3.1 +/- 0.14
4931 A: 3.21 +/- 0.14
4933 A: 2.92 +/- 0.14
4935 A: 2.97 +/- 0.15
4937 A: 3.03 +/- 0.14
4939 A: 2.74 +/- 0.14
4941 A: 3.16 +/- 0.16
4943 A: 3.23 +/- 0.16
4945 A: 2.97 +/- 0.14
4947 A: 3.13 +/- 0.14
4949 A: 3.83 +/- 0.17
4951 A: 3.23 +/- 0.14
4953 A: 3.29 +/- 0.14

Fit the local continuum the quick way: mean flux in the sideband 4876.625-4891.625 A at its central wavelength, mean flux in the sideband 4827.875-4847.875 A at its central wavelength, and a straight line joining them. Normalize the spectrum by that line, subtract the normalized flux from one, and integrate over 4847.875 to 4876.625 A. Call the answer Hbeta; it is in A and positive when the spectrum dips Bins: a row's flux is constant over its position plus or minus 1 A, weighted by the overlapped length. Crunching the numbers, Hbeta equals 2.48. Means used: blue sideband 3.04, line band 2.71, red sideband 2.89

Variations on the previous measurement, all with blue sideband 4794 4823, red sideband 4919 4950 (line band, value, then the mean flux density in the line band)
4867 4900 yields 1.6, 2.89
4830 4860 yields 1.0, 2.93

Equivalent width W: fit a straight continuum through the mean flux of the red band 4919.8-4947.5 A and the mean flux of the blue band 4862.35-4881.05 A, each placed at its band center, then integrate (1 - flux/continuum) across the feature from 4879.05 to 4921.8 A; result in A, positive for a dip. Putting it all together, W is -2.6 A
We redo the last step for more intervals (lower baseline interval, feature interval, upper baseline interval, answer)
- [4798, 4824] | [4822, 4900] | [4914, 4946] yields 3.7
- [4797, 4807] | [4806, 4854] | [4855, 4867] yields -3.3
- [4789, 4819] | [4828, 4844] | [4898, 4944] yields -0.2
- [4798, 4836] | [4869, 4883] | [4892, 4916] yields 1.2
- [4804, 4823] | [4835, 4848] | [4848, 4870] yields -1.4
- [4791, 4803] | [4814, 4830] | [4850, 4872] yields -0.9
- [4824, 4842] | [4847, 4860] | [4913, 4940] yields 1.2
